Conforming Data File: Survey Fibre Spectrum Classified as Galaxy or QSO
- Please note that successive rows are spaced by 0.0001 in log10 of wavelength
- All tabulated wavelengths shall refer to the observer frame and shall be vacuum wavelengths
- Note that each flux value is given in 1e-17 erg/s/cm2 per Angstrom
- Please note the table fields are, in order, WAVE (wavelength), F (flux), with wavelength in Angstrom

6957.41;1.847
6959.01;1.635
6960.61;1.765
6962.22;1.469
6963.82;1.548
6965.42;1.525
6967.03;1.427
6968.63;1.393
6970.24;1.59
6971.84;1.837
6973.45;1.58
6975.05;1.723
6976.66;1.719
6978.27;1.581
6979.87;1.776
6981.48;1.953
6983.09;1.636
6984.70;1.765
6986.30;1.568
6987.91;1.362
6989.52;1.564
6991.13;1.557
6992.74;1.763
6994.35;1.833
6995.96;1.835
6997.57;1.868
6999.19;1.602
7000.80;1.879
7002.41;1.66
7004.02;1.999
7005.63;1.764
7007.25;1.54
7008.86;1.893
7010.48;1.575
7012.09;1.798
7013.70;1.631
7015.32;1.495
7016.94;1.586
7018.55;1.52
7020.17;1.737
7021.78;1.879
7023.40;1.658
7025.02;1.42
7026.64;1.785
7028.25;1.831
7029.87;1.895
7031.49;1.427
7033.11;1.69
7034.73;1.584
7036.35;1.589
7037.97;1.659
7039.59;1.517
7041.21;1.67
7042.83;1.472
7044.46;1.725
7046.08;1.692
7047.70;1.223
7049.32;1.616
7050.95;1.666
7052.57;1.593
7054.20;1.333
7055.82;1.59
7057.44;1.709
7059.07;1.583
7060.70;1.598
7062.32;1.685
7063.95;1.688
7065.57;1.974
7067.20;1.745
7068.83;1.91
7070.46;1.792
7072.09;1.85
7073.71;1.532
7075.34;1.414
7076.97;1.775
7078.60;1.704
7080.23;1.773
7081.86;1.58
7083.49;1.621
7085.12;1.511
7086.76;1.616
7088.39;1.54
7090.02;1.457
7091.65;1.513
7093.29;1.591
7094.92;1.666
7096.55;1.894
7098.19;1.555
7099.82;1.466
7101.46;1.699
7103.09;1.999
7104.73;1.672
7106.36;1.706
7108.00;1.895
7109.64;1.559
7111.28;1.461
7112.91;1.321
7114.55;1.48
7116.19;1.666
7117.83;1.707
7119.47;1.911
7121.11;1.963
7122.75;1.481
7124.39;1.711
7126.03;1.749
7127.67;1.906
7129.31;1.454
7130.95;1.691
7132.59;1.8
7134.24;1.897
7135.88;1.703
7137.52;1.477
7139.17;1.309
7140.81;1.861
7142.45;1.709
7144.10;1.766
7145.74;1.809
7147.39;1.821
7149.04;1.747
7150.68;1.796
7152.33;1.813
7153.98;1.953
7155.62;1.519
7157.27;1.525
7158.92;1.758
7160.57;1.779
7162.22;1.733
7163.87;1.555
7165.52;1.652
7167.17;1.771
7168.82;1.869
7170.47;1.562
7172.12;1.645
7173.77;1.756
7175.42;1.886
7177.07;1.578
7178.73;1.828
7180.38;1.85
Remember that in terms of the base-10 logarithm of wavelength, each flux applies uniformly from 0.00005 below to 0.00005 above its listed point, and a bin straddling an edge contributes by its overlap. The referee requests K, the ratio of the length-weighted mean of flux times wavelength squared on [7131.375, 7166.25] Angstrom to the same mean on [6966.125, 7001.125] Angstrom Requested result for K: 1.1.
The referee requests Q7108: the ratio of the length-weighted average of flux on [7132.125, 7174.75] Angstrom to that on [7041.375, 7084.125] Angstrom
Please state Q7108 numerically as 1.0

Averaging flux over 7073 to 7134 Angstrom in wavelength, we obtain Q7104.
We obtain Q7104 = 1.65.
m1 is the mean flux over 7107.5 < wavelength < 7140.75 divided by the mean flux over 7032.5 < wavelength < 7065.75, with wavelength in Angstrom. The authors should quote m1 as 1.0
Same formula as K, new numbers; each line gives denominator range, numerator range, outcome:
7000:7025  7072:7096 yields 0.96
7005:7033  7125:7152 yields 1.06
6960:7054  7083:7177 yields 1.06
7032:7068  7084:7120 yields 1.02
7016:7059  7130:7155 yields 1.11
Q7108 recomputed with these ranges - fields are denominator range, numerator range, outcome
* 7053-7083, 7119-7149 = 1.03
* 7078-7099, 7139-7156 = 1.09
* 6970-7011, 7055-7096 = 0.97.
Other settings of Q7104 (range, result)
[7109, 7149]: 1.68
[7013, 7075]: 1.64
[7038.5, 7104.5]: 1.64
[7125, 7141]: 1.68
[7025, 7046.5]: 1.65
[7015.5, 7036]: 1.66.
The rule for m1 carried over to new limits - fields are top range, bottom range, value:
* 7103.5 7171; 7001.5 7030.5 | 1.00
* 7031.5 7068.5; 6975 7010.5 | 0.94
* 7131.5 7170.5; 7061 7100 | 1.03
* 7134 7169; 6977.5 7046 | 1.02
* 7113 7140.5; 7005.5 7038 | 1.01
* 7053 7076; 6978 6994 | 1.01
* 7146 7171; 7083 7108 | 1.05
